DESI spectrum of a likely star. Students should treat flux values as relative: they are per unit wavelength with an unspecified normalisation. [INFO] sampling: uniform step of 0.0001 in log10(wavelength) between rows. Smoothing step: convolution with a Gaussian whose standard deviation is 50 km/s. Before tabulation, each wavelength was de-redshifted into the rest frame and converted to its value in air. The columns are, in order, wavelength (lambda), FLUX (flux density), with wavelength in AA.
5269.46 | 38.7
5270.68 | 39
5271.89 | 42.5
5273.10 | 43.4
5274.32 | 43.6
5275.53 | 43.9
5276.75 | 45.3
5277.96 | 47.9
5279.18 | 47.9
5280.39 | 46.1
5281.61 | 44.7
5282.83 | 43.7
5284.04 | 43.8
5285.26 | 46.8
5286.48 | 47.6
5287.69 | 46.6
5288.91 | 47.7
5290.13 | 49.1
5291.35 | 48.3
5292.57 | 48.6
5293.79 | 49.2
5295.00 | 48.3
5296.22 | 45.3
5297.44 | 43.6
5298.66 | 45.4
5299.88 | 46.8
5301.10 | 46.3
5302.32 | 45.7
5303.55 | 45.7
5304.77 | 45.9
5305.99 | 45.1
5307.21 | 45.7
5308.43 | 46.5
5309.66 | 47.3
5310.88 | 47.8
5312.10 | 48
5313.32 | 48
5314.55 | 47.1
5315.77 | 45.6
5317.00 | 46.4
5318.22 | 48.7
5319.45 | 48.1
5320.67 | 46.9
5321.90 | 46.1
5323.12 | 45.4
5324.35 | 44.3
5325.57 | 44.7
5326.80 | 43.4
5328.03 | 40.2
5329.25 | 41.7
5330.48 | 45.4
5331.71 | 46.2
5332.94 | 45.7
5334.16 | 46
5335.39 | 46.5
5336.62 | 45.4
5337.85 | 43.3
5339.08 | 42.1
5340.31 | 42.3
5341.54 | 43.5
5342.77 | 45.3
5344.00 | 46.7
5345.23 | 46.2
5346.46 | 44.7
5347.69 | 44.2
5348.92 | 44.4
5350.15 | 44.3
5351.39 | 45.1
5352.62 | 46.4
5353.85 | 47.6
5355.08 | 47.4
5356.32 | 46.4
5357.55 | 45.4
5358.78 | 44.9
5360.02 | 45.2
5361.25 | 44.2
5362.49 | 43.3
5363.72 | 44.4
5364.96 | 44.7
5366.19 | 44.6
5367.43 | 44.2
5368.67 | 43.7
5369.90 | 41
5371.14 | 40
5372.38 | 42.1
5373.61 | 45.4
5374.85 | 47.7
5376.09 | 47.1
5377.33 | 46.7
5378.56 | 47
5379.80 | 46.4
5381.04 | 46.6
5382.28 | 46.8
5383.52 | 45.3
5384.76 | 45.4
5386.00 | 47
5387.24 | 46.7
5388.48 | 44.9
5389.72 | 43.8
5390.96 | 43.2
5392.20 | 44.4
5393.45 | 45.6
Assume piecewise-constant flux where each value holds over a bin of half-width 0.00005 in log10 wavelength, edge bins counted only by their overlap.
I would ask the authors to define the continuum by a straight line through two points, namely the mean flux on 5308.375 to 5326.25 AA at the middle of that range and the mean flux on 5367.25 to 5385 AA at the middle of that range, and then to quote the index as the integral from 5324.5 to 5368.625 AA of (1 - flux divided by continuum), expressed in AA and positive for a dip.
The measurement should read 1.1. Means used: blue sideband 46.7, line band 44.7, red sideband 45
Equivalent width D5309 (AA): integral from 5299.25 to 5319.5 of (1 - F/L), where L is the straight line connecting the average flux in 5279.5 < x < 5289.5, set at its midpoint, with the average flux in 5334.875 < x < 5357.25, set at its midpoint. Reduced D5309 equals -0.5 AA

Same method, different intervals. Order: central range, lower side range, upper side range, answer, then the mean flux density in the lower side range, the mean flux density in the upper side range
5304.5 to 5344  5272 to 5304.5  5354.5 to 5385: 0.16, 46.1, 45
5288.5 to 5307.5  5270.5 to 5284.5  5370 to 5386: -0.84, 44.5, 45.4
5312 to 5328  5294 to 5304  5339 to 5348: -0.27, 46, 44.5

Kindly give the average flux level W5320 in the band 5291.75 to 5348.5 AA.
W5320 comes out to 45.7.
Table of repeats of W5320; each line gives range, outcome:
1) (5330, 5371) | 44.8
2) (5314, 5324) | 46.7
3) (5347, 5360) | 45.6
